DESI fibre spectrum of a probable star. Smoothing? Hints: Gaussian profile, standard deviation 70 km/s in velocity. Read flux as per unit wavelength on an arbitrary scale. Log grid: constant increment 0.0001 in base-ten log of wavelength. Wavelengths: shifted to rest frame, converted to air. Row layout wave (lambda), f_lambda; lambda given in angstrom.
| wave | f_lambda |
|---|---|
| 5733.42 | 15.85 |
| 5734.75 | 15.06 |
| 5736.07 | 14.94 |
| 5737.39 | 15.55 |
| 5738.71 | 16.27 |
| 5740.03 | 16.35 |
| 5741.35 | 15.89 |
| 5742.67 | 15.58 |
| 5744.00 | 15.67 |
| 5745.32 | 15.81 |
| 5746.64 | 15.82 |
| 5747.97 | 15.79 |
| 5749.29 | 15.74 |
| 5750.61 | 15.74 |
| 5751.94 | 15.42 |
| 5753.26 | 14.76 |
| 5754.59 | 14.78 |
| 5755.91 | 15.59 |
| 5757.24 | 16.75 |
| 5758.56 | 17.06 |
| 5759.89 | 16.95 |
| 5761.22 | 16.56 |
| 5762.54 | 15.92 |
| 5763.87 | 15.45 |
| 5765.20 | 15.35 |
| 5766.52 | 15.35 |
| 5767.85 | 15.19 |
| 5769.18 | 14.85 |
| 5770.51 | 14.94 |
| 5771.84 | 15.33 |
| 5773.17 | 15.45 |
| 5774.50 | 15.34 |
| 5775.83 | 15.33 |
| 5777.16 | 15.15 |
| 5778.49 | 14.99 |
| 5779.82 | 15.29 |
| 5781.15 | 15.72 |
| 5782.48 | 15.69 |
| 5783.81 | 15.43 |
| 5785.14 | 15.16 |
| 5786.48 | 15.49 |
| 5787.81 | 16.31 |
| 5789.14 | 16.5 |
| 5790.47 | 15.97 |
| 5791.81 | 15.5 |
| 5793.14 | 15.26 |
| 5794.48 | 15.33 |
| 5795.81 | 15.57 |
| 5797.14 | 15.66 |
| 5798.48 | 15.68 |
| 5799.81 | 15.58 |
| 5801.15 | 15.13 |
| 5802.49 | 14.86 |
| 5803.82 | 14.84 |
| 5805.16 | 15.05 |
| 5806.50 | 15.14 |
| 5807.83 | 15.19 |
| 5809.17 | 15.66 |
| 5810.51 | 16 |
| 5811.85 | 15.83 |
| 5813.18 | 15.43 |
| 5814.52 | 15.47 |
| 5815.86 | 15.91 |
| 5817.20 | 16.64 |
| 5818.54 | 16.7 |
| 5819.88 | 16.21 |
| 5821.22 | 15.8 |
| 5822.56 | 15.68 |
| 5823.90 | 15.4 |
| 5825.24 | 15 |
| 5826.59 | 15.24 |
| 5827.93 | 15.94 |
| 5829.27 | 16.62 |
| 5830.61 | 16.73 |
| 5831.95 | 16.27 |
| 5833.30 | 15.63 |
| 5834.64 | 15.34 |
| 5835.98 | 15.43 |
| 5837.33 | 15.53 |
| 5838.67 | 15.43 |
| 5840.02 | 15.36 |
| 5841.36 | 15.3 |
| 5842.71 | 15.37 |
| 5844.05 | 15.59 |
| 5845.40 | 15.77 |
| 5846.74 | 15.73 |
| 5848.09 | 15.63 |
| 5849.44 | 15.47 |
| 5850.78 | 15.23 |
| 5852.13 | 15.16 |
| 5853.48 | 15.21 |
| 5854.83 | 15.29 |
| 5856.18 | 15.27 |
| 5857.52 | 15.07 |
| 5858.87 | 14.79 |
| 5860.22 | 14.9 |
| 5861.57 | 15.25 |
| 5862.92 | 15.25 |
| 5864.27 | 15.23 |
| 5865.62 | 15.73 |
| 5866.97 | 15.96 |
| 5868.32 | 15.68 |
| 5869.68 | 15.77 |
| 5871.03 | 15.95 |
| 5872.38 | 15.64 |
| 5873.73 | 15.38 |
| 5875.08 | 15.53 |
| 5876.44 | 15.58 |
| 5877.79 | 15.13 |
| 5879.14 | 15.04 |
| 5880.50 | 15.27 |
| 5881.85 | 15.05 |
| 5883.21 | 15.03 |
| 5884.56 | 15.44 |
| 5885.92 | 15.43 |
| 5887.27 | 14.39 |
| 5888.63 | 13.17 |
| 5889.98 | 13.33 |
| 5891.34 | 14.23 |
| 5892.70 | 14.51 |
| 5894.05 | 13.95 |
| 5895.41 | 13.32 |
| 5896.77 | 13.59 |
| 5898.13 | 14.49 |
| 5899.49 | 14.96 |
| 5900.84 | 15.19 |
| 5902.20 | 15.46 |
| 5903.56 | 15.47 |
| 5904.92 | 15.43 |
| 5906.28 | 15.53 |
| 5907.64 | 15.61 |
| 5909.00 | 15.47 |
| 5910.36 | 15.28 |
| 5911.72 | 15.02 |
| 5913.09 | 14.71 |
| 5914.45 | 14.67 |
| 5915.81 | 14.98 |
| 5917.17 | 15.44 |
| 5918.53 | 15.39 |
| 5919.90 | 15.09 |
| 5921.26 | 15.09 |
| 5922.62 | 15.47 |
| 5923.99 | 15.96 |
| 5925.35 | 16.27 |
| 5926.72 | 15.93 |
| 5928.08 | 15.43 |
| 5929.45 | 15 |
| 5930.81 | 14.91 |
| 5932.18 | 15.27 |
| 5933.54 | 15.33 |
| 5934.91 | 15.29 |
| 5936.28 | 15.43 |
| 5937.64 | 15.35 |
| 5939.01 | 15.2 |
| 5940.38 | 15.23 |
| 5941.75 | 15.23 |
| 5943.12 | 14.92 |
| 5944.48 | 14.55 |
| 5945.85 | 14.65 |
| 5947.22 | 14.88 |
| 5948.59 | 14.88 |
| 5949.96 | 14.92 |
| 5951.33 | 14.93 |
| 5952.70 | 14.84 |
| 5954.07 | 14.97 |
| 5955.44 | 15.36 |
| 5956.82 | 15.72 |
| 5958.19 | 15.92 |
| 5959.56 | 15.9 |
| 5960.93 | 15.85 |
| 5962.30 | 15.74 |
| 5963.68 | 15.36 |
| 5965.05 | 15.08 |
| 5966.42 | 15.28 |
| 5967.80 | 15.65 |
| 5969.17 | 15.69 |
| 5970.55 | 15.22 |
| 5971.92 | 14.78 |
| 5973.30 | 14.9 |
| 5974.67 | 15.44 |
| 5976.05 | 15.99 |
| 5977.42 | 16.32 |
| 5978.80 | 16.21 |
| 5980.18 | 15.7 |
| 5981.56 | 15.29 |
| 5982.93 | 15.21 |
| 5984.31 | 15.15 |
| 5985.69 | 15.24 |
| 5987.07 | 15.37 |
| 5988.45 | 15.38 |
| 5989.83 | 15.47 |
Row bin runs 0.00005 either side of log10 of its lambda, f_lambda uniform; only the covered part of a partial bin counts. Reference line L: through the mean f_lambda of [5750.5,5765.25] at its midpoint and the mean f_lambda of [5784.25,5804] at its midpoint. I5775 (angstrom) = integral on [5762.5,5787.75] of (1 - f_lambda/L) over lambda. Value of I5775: 0.6 angstrom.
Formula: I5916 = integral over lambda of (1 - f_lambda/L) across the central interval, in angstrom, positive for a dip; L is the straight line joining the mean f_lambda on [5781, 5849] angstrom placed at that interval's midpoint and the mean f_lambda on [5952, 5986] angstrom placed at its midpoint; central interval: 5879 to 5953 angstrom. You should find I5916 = 2.5 angstrom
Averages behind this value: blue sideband 15.6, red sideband 15.5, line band 15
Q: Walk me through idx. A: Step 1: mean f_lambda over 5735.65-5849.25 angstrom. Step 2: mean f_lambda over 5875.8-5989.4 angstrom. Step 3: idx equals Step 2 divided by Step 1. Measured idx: 0.97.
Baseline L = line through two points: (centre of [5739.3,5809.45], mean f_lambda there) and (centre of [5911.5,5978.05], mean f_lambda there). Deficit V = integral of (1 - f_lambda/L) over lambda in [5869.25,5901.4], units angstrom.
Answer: 1.2 angstrom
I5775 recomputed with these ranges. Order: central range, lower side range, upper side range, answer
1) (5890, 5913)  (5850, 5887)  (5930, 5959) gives 0.7 angstrom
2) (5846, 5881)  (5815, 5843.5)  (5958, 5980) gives 0.8 angstrom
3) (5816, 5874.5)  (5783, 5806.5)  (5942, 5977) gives -0.7 angstrom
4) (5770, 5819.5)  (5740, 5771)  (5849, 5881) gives 0.2 angstrom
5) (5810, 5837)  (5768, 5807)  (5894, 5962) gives -0.9 angstrom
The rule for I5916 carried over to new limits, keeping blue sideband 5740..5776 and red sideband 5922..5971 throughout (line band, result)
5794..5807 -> 0.2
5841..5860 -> 0.2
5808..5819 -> -0.2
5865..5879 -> -0.1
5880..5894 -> 0.8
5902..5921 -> 0.2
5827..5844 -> -0.2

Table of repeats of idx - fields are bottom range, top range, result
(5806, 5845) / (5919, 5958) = 0.97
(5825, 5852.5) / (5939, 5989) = 0.98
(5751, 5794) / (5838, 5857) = 0.99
